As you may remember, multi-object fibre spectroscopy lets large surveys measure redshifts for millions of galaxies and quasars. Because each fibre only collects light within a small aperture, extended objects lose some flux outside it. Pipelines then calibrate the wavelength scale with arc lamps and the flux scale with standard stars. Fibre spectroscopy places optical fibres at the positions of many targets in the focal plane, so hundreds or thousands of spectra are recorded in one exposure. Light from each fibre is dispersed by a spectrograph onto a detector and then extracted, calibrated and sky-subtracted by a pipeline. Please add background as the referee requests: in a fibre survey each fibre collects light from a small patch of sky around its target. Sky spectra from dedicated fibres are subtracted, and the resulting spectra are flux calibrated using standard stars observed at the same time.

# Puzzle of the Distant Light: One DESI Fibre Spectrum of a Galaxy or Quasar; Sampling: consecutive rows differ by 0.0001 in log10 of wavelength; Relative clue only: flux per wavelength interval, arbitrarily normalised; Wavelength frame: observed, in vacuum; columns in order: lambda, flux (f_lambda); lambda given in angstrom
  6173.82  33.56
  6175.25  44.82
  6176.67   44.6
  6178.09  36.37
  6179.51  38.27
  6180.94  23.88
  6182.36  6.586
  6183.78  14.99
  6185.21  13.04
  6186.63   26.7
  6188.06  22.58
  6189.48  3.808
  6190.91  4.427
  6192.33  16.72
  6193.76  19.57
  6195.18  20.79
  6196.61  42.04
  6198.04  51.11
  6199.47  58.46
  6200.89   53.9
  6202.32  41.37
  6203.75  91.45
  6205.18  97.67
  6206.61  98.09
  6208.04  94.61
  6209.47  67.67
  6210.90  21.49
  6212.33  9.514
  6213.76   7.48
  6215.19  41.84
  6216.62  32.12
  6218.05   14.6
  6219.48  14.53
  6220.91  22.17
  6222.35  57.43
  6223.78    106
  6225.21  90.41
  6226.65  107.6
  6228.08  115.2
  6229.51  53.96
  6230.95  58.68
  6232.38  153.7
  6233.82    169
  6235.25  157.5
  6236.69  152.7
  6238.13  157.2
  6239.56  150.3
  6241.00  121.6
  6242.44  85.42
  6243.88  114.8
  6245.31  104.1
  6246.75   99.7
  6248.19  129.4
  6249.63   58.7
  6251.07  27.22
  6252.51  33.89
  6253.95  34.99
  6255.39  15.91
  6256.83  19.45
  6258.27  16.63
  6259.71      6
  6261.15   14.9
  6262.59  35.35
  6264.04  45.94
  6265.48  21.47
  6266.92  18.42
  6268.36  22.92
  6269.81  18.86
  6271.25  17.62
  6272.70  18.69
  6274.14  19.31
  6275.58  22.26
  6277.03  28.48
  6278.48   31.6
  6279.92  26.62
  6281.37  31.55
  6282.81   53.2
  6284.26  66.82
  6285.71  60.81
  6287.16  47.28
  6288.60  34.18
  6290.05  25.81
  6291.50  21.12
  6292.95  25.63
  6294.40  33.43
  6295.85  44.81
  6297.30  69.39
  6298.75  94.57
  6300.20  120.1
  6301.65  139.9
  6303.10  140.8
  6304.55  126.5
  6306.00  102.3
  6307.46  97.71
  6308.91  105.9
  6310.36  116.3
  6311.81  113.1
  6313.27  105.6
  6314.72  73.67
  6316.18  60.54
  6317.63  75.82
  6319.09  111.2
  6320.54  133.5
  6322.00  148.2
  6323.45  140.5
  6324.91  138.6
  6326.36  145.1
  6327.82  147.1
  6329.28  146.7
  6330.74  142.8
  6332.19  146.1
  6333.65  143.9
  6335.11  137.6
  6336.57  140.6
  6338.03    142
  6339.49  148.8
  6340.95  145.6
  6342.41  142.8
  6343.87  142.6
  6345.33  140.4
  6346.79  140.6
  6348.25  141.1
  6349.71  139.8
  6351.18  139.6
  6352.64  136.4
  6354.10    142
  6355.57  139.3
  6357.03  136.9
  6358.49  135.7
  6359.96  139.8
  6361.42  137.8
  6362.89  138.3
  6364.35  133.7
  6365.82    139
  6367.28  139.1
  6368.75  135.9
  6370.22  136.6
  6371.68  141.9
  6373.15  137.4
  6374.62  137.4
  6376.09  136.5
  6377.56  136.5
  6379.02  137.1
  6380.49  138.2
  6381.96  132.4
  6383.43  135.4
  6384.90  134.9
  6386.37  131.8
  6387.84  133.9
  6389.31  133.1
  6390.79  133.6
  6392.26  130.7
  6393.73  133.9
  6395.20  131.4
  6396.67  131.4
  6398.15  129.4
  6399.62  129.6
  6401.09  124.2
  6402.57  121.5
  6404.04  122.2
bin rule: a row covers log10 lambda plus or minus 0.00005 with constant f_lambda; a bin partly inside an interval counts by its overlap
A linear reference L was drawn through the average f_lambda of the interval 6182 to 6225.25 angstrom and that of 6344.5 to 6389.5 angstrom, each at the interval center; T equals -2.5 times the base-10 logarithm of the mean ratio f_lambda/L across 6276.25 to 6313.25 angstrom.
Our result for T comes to 0.34 mag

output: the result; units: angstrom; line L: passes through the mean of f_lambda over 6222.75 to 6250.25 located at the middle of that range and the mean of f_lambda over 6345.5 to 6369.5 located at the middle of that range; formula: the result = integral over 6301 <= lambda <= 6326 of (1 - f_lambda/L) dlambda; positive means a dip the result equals 3.1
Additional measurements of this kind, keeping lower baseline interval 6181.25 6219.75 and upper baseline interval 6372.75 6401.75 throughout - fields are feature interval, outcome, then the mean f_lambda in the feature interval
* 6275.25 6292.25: 8.9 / 37.8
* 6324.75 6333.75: -3.6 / 145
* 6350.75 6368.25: -2.8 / 138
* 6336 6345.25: -2.9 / 144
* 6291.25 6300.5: 3.1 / 57.5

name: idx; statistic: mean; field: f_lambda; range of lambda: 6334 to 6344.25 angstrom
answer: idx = 143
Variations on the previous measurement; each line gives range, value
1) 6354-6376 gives 138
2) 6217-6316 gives 68.1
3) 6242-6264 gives 52.4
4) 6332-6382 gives 139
